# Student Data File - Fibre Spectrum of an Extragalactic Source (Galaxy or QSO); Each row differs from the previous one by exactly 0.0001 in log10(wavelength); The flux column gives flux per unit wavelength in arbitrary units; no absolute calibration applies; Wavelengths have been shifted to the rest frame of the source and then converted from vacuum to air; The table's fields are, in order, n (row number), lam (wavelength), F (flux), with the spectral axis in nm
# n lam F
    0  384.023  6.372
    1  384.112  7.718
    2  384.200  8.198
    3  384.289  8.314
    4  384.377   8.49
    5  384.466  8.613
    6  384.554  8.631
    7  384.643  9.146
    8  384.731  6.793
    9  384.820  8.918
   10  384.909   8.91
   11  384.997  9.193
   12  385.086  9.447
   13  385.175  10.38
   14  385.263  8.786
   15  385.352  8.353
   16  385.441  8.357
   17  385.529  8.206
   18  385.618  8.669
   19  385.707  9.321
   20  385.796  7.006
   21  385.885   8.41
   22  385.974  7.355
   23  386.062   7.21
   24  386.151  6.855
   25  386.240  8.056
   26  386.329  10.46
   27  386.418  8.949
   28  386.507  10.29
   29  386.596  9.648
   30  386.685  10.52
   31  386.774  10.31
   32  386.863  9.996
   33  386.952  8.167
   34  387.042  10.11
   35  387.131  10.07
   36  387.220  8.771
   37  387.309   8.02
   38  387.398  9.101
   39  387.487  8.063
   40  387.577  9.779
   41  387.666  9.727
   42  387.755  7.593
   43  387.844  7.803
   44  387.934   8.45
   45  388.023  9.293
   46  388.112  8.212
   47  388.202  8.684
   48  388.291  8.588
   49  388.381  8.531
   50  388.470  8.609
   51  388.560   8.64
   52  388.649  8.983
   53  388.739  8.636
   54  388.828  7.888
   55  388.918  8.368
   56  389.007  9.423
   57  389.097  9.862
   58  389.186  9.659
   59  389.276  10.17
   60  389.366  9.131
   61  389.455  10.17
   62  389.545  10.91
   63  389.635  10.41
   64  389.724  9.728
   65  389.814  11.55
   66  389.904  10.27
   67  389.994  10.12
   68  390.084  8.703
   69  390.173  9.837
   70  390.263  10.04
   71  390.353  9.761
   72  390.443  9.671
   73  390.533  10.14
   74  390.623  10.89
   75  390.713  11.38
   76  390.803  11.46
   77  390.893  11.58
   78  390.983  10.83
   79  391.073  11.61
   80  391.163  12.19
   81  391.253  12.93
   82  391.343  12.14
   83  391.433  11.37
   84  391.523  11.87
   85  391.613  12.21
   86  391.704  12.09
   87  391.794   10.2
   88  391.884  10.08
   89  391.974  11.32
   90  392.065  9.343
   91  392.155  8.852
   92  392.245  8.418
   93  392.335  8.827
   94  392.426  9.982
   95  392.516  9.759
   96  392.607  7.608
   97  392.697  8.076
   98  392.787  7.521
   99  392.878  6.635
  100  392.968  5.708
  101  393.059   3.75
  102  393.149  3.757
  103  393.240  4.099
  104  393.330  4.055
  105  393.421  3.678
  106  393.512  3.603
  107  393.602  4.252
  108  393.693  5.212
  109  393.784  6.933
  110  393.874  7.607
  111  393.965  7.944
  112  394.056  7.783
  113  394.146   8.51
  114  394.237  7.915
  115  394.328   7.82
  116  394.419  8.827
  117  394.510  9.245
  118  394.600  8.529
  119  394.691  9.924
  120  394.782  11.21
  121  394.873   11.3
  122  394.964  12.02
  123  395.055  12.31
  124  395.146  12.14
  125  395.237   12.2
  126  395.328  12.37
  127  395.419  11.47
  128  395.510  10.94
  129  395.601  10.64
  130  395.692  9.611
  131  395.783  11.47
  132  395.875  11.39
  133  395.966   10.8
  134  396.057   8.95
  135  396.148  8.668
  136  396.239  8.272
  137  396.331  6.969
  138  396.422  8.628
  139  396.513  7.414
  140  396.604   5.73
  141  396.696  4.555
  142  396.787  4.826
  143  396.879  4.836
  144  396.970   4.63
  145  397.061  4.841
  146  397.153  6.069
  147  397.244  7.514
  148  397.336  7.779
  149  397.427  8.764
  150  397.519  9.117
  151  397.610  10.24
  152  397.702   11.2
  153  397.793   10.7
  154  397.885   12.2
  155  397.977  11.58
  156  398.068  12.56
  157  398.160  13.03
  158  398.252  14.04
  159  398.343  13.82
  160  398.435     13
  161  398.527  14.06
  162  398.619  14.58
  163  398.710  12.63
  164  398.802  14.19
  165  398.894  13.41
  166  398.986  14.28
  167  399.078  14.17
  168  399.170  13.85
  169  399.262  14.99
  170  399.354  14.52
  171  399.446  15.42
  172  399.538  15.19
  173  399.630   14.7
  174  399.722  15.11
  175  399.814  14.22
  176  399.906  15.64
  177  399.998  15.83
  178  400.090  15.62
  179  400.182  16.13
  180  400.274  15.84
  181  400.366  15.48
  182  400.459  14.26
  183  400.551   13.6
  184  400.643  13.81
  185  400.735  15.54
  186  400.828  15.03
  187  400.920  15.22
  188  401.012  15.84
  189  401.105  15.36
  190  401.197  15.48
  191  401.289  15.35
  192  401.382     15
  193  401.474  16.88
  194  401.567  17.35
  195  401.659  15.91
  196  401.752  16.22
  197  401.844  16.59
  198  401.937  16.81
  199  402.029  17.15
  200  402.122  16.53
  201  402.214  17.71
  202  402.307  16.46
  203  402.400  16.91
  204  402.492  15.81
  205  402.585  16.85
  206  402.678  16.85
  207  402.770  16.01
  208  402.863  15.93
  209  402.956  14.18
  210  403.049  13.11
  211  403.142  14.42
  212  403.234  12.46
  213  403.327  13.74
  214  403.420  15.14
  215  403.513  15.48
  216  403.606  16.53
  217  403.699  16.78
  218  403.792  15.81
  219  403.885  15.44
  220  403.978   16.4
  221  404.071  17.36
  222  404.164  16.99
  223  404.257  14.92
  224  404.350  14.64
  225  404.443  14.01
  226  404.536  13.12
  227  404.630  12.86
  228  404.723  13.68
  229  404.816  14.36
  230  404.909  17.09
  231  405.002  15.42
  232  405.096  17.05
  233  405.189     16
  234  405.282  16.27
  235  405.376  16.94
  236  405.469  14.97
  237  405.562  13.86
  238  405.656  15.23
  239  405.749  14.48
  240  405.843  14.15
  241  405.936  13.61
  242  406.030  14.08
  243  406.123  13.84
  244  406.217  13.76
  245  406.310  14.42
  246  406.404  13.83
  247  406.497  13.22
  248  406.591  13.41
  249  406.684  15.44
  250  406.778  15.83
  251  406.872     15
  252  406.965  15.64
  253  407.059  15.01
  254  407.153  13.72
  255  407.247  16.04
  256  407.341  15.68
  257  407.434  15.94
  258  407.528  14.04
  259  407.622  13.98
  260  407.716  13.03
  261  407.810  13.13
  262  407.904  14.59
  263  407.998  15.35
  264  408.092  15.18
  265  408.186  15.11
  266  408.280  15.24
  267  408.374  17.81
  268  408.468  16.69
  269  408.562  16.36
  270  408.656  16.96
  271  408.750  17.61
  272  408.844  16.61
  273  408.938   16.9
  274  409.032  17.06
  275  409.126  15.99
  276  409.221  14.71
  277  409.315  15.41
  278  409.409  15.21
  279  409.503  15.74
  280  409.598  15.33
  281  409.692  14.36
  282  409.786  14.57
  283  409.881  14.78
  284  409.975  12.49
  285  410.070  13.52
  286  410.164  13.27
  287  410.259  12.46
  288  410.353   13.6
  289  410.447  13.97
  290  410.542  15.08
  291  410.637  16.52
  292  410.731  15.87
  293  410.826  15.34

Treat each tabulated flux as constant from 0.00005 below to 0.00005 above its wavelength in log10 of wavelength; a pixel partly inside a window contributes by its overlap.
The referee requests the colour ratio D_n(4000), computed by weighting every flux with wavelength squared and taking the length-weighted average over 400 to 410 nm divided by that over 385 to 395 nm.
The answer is 1.84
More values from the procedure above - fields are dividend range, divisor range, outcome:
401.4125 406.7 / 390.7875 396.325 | 1.76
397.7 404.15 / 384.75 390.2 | 1.78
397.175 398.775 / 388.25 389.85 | 1.28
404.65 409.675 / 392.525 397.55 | 2.03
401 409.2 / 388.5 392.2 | 1.60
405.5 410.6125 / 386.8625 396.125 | 1.74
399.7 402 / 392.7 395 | 2.26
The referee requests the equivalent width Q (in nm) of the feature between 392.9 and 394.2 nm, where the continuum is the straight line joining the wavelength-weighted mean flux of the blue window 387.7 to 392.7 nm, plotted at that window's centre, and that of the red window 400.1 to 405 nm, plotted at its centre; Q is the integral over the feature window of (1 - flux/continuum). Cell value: 0.67 nm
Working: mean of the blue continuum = 9.89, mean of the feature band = 5.53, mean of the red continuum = 15.5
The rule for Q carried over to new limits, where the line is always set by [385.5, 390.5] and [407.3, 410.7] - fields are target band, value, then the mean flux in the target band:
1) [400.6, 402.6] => -0.47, 16.1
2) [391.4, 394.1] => 0.70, 7.73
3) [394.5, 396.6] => 0.20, 10.2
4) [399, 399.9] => -0.17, 14.7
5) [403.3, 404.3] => -0.17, 15.9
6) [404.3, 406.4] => -0.09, 14.7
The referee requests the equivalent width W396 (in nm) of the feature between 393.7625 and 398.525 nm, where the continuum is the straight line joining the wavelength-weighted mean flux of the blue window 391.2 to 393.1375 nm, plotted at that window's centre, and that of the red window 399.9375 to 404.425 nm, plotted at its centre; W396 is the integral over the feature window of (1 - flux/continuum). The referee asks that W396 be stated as 0.946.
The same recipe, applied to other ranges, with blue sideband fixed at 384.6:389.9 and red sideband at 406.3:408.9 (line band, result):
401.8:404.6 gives -0.37 nm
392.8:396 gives 0.80 nm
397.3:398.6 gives 0.06 nm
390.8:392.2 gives -0.13 nm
